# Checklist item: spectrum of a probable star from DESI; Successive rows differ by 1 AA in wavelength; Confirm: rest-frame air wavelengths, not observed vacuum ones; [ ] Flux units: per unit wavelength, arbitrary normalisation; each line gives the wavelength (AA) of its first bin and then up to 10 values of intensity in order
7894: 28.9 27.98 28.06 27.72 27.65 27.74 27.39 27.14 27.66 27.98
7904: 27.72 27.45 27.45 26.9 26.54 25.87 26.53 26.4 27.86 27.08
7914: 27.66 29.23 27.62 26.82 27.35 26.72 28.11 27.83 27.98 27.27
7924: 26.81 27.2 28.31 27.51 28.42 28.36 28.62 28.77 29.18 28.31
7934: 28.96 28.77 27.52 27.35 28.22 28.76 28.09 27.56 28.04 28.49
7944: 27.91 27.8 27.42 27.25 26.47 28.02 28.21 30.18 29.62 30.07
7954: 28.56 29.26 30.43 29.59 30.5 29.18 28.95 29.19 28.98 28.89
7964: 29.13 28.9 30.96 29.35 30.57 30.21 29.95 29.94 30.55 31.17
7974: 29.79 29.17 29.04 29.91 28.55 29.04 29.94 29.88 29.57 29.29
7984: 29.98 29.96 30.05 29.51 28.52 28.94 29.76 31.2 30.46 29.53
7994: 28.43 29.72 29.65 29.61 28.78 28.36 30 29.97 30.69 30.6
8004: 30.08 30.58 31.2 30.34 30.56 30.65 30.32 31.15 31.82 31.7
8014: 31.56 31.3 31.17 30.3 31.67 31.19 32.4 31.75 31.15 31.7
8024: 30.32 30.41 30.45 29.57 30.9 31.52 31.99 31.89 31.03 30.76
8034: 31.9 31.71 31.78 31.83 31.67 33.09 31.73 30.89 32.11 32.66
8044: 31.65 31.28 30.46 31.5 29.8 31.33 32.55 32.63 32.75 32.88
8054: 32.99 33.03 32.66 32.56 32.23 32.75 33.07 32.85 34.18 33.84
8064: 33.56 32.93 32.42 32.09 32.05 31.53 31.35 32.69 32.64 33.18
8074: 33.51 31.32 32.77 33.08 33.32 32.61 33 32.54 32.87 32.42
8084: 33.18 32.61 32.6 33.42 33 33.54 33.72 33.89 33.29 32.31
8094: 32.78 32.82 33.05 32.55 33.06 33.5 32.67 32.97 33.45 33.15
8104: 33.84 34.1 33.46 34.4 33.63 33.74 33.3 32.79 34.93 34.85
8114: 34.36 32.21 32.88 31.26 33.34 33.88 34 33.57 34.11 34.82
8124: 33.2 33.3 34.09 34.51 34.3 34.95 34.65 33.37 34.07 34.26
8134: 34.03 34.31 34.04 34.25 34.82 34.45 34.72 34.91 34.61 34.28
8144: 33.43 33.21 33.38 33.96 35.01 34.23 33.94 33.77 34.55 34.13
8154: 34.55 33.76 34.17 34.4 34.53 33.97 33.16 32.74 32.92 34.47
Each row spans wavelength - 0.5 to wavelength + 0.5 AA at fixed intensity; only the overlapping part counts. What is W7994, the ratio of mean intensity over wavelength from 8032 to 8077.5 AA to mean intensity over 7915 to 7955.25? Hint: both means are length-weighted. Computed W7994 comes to 1.1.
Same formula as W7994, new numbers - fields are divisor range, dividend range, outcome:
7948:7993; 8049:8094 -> 1.11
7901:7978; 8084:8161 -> 1.19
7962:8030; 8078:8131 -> 1.11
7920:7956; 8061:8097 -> 1.16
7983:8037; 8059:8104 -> 1.08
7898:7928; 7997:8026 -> 1.12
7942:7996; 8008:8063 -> 1.08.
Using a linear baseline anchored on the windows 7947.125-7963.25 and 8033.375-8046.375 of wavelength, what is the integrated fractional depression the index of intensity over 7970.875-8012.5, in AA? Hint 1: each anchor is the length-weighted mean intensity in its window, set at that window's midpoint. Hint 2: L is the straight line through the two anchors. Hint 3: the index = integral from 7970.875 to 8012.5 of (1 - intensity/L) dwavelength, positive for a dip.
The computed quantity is 0.5 AA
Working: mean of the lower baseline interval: 29.1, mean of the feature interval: 29.9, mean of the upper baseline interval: 31.8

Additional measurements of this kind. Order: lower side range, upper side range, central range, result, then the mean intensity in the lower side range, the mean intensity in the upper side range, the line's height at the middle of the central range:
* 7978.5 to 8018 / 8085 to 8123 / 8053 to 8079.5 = -0.4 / 30.1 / 33.4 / 32.2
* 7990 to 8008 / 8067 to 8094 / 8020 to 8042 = -0.2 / 30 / 32.8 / 31.1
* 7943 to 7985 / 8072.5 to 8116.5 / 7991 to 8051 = 0.1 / 29.3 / 33.2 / 31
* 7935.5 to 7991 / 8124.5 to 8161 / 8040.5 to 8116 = -1.1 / 29.1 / 34.1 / 32.4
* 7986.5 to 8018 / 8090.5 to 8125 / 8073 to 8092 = -0.2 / 30.2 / 33.4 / 32.7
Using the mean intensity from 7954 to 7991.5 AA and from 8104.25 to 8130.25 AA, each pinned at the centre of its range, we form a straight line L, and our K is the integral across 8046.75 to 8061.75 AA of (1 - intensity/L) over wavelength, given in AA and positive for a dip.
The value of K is -0.2 AA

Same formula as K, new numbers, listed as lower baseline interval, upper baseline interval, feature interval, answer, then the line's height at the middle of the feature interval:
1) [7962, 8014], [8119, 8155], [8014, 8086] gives -0.82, 31.7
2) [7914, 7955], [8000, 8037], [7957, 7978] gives -0.31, 29.3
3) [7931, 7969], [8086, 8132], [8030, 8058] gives -0.27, 31.6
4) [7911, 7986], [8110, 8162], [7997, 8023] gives -0.27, 30.4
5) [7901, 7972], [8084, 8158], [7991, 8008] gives 0.13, 30.2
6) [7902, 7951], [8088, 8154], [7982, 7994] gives -0.01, 29.7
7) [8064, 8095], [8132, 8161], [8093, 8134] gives -0.15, 33.5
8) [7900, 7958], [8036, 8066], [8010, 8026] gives -0.06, 31.1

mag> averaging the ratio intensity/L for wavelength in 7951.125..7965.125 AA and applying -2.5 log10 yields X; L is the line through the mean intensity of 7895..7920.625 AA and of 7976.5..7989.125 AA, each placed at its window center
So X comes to -0.023 mag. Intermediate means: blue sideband 27.4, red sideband 29.5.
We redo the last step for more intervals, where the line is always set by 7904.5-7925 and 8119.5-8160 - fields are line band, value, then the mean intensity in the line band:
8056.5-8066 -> -0.044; 33.1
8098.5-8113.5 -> -0.017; 33.7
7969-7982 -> -0.023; 29.8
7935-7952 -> 0.005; 28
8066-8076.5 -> -0.009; 32.3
